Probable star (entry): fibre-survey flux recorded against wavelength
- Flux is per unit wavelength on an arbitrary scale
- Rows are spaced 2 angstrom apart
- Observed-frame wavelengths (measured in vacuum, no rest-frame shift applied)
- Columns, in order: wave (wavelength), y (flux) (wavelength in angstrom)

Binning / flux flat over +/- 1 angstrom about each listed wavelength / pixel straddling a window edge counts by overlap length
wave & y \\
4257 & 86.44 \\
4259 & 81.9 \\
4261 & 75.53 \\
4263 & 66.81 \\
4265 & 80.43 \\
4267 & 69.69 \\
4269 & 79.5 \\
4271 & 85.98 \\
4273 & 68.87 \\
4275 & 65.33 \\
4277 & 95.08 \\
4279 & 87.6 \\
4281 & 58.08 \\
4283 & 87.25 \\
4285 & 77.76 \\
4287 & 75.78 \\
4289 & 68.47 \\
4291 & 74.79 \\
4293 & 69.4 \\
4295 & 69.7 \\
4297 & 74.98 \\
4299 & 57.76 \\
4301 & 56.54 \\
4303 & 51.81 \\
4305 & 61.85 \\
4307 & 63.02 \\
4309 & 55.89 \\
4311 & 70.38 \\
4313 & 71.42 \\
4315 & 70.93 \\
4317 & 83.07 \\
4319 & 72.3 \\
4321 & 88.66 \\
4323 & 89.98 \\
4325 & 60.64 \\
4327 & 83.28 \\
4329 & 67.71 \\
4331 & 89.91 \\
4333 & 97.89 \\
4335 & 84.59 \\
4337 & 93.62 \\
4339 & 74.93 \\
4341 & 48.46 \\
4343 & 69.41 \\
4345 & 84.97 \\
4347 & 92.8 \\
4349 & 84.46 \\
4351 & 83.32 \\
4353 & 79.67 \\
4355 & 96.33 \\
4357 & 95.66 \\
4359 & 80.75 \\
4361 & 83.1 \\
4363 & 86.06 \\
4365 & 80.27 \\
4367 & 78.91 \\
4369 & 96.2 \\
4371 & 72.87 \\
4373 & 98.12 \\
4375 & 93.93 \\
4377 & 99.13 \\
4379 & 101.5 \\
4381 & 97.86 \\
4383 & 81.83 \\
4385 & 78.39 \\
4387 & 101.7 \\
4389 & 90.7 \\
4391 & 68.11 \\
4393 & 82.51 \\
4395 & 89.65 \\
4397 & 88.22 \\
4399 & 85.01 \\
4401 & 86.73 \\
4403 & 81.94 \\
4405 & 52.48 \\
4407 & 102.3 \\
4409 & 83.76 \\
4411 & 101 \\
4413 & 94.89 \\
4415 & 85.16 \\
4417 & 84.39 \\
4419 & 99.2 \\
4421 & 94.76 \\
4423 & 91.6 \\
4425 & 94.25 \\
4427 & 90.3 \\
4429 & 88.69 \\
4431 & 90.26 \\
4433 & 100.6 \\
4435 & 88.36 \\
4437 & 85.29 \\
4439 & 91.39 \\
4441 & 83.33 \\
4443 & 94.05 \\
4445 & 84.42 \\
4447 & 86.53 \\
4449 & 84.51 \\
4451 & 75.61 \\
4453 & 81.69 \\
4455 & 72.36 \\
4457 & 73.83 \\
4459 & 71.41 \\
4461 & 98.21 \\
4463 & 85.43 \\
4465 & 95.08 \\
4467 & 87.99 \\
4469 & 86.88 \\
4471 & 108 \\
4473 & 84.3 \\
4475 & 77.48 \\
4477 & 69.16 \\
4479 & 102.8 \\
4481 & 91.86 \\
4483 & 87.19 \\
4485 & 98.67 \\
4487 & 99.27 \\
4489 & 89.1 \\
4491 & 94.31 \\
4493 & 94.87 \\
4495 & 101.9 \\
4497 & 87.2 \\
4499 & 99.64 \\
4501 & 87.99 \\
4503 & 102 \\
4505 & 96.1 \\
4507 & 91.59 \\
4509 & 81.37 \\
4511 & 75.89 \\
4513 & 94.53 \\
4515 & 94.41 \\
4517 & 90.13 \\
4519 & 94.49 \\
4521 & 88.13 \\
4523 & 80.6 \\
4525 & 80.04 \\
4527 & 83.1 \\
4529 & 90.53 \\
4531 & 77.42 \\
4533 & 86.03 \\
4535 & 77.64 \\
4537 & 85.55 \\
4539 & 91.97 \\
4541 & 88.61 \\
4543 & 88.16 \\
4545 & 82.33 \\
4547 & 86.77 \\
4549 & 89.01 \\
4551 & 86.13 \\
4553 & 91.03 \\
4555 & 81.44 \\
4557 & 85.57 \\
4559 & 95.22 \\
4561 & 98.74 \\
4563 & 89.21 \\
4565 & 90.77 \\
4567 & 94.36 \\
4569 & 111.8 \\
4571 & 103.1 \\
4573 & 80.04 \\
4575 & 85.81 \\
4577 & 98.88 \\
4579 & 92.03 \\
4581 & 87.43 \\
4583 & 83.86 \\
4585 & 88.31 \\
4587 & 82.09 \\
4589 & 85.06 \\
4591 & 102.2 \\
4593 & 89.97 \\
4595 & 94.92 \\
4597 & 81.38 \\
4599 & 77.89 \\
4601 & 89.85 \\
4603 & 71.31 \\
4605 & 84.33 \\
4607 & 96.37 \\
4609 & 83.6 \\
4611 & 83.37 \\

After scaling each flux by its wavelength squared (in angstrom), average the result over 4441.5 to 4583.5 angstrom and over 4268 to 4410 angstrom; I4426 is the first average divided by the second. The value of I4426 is 1.2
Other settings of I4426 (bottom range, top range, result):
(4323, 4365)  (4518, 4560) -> 1.15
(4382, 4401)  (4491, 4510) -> 1.15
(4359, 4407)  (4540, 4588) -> 1.13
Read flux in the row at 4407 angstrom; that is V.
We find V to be 102.3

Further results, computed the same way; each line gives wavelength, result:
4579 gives 92.03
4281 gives 58.08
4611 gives 83.37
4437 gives 85.29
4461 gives 98.21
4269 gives 79.5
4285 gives 77.76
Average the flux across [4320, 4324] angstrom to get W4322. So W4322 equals 89.3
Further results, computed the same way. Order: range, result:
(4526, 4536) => 82.9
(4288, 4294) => 70.9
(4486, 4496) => 95.9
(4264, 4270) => 76.5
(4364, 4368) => 79.6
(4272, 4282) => 75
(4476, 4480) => 86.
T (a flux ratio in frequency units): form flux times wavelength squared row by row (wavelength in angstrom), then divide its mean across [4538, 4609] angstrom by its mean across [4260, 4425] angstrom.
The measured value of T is 1.23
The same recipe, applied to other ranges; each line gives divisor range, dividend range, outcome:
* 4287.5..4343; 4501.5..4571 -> 1.36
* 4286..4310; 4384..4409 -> 1.35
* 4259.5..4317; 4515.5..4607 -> 1.40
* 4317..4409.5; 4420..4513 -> 1.11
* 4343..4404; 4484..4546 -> 1.09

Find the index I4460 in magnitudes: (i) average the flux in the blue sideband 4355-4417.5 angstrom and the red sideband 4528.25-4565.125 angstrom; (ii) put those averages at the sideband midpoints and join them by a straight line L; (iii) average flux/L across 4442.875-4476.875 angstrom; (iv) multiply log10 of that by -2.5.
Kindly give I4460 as 0.04 mag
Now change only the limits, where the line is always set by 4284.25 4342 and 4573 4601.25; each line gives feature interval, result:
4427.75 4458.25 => -0.07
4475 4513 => -0.11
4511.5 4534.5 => -0.03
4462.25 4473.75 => -0.13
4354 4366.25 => -0.16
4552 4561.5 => -0.04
